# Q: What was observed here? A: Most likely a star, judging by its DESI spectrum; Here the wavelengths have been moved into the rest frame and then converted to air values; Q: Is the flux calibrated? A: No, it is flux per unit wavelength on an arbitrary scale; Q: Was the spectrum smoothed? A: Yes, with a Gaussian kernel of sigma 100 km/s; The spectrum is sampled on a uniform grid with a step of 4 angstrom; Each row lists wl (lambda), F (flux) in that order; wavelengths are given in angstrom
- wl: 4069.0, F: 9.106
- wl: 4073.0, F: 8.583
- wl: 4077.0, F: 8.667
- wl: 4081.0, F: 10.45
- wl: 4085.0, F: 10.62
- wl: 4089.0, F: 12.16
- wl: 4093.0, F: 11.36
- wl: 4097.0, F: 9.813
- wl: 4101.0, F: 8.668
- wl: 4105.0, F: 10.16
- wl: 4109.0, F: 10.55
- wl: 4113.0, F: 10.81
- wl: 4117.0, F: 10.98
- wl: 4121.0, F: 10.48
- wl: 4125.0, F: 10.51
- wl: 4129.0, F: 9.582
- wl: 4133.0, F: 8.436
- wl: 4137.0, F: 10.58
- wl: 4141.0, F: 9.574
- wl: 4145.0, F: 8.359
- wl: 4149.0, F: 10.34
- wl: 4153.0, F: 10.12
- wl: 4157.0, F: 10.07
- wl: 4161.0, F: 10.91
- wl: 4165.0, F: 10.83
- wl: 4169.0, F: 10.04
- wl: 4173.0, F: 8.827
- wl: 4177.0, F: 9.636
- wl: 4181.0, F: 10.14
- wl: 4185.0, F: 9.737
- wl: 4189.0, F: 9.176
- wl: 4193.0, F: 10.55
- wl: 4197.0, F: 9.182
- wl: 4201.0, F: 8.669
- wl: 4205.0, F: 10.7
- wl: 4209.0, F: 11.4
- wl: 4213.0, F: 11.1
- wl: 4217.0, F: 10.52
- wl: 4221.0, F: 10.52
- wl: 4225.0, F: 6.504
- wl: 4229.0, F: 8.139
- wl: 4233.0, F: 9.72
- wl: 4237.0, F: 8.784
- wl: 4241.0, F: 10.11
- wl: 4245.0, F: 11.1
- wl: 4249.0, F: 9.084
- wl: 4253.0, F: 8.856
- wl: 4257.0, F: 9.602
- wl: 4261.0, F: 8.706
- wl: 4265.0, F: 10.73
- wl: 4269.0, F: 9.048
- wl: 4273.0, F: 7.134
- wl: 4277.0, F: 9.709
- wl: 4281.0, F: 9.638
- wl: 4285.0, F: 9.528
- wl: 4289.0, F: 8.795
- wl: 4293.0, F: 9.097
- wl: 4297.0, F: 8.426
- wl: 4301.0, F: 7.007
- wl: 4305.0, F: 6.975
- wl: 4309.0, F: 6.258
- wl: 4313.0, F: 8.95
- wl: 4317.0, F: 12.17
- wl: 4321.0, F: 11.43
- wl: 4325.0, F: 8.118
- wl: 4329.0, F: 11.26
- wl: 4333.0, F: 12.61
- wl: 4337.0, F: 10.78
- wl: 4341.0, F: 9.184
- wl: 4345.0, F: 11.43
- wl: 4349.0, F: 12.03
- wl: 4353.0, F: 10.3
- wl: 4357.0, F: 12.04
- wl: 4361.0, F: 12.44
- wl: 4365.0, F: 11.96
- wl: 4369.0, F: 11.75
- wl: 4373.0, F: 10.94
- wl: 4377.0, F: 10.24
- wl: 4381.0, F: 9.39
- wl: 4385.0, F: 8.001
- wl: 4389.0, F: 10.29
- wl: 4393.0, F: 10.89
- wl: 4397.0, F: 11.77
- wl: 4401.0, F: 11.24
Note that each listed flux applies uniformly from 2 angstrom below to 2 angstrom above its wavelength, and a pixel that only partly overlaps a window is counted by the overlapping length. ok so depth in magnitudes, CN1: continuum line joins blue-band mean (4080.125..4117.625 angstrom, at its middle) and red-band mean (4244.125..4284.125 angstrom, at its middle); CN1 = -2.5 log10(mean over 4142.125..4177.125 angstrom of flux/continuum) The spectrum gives 0.020 mag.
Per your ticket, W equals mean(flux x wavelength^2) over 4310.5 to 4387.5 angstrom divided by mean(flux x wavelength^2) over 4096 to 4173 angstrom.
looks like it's 1.19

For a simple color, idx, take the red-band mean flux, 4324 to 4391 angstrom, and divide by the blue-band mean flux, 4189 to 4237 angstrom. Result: 1.12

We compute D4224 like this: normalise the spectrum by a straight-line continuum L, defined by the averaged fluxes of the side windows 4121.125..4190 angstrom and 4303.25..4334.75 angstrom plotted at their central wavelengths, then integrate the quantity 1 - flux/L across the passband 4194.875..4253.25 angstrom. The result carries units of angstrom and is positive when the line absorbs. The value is 0.8 angstrom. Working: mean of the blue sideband 9.84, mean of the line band 9.65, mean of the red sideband 9.72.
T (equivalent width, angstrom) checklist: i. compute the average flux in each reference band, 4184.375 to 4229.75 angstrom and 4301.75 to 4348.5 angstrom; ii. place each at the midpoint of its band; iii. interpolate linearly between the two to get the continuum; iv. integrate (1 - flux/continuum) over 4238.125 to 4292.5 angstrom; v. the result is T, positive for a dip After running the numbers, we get 2.5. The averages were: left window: 9.72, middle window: 9.37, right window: 9.91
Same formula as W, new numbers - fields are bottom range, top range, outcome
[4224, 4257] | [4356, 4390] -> 1.25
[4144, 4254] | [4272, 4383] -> 1.09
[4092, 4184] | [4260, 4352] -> 1.03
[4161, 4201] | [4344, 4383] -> 1.25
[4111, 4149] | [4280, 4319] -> 0.94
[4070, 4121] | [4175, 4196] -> 1.00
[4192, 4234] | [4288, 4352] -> 1.05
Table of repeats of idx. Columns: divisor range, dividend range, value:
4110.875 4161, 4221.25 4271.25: 0.92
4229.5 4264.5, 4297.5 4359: 1.05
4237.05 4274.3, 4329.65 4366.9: 1.22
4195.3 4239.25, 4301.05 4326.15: 0.93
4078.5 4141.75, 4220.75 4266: 0.90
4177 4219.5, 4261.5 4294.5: 0.91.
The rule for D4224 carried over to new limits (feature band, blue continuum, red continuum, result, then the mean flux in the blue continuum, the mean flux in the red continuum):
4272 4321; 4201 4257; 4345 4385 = 7.5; 9.69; 11.1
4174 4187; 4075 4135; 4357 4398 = 0.8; 10.2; 10.8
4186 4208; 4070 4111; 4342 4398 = 1.4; 10.1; 10.9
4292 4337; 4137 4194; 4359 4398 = 4.8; 9.89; 10.7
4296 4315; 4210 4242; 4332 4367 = 5.7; 9.46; 11.4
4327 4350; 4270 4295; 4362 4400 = -2.9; 8.99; 10.6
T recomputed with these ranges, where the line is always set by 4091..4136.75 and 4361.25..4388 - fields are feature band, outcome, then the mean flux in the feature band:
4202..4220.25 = -0.9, 10.8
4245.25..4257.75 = 1.1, 9.41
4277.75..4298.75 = 2.5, 9.14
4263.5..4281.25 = 2.0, 9.17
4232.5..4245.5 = 0.6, 9.82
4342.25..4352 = -0.9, 11.4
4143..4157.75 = 0.7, 9.69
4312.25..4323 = -0.7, 11.1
